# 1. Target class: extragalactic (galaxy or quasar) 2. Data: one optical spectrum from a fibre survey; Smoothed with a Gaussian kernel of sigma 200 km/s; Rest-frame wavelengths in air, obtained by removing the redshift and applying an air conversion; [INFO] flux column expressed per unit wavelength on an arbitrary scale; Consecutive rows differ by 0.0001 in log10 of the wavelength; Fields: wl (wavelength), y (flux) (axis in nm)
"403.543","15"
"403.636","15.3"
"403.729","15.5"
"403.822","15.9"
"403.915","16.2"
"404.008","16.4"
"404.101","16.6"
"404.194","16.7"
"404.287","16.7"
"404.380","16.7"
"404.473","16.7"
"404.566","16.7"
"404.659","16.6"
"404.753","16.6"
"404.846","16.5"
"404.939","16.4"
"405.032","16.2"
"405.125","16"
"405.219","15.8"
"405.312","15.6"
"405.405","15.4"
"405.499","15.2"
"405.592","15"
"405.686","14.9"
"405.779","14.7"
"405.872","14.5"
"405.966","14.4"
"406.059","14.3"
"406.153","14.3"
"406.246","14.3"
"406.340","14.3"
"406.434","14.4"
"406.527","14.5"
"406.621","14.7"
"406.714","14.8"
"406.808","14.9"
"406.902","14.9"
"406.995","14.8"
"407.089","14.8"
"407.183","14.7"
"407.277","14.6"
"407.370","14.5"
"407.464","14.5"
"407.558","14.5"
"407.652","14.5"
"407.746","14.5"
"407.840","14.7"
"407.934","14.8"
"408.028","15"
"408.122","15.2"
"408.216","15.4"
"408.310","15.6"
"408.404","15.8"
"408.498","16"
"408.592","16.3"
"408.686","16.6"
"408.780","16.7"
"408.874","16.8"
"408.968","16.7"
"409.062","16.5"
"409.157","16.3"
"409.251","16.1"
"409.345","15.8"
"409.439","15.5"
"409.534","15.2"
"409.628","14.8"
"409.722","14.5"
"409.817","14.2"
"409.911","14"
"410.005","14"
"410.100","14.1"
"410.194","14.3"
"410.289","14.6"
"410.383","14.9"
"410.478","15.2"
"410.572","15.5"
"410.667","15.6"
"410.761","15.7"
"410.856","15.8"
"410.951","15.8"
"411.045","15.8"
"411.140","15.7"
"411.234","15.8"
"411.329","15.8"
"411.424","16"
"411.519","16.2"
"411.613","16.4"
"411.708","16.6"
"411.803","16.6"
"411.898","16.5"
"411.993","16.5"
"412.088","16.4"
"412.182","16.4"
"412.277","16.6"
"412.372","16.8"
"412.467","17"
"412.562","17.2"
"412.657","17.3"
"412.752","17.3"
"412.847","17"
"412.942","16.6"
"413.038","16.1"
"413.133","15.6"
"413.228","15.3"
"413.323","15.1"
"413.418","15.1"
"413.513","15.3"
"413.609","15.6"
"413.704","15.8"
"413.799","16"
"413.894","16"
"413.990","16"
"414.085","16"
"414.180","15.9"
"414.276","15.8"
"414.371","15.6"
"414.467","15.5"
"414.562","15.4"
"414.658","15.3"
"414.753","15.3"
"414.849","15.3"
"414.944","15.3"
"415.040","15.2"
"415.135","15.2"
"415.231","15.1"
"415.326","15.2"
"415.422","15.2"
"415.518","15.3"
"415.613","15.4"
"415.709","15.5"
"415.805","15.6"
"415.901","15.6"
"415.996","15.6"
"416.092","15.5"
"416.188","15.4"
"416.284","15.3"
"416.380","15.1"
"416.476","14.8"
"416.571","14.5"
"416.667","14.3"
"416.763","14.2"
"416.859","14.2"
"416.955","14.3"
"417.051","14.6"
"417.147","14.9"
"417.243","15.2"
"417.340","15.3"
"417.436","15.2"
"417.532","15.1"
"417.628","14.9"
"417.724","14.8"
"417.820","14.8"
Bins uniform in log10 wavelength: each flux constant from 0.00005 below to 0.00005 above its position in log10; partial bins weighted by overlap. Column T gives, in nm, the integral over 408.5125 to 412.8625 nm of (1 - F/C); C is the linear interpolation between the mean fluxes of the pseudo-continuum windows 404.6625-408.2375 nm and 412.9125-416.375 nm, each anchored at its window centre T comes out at -0.18 nm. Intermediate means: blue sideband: 15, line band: 15.9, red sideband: 15.5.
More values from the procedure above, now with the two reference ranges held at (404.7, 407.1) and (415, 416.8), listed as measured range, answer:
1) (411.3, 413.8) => -0.19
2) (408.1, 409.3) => -0.08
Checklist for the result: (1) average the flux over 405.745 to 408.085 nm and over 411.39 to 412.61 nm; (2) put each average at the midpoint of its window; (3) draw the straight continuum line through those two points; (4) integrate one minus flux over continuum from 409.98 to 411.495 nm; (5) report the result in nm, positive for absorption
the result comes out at 0.07 nm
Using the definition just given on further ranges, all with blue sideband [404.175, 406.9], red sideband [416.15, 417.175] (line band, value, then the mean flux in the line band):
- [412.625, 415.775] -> -0.175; 15.7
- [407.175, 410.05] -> -0.018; 15.3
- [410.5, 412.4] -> -0.136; 16.1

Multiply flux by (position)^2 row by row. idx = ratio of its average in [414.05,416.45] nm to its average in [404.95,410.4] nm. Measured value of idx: 1.06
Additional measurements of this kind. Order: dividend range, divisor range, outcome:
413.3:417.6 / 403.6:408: 1.05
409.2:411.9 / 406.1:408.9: 1.04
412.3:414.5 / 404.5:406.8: 1.09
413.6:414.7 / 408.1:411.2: 1.04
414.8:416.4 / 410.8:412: 0.97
